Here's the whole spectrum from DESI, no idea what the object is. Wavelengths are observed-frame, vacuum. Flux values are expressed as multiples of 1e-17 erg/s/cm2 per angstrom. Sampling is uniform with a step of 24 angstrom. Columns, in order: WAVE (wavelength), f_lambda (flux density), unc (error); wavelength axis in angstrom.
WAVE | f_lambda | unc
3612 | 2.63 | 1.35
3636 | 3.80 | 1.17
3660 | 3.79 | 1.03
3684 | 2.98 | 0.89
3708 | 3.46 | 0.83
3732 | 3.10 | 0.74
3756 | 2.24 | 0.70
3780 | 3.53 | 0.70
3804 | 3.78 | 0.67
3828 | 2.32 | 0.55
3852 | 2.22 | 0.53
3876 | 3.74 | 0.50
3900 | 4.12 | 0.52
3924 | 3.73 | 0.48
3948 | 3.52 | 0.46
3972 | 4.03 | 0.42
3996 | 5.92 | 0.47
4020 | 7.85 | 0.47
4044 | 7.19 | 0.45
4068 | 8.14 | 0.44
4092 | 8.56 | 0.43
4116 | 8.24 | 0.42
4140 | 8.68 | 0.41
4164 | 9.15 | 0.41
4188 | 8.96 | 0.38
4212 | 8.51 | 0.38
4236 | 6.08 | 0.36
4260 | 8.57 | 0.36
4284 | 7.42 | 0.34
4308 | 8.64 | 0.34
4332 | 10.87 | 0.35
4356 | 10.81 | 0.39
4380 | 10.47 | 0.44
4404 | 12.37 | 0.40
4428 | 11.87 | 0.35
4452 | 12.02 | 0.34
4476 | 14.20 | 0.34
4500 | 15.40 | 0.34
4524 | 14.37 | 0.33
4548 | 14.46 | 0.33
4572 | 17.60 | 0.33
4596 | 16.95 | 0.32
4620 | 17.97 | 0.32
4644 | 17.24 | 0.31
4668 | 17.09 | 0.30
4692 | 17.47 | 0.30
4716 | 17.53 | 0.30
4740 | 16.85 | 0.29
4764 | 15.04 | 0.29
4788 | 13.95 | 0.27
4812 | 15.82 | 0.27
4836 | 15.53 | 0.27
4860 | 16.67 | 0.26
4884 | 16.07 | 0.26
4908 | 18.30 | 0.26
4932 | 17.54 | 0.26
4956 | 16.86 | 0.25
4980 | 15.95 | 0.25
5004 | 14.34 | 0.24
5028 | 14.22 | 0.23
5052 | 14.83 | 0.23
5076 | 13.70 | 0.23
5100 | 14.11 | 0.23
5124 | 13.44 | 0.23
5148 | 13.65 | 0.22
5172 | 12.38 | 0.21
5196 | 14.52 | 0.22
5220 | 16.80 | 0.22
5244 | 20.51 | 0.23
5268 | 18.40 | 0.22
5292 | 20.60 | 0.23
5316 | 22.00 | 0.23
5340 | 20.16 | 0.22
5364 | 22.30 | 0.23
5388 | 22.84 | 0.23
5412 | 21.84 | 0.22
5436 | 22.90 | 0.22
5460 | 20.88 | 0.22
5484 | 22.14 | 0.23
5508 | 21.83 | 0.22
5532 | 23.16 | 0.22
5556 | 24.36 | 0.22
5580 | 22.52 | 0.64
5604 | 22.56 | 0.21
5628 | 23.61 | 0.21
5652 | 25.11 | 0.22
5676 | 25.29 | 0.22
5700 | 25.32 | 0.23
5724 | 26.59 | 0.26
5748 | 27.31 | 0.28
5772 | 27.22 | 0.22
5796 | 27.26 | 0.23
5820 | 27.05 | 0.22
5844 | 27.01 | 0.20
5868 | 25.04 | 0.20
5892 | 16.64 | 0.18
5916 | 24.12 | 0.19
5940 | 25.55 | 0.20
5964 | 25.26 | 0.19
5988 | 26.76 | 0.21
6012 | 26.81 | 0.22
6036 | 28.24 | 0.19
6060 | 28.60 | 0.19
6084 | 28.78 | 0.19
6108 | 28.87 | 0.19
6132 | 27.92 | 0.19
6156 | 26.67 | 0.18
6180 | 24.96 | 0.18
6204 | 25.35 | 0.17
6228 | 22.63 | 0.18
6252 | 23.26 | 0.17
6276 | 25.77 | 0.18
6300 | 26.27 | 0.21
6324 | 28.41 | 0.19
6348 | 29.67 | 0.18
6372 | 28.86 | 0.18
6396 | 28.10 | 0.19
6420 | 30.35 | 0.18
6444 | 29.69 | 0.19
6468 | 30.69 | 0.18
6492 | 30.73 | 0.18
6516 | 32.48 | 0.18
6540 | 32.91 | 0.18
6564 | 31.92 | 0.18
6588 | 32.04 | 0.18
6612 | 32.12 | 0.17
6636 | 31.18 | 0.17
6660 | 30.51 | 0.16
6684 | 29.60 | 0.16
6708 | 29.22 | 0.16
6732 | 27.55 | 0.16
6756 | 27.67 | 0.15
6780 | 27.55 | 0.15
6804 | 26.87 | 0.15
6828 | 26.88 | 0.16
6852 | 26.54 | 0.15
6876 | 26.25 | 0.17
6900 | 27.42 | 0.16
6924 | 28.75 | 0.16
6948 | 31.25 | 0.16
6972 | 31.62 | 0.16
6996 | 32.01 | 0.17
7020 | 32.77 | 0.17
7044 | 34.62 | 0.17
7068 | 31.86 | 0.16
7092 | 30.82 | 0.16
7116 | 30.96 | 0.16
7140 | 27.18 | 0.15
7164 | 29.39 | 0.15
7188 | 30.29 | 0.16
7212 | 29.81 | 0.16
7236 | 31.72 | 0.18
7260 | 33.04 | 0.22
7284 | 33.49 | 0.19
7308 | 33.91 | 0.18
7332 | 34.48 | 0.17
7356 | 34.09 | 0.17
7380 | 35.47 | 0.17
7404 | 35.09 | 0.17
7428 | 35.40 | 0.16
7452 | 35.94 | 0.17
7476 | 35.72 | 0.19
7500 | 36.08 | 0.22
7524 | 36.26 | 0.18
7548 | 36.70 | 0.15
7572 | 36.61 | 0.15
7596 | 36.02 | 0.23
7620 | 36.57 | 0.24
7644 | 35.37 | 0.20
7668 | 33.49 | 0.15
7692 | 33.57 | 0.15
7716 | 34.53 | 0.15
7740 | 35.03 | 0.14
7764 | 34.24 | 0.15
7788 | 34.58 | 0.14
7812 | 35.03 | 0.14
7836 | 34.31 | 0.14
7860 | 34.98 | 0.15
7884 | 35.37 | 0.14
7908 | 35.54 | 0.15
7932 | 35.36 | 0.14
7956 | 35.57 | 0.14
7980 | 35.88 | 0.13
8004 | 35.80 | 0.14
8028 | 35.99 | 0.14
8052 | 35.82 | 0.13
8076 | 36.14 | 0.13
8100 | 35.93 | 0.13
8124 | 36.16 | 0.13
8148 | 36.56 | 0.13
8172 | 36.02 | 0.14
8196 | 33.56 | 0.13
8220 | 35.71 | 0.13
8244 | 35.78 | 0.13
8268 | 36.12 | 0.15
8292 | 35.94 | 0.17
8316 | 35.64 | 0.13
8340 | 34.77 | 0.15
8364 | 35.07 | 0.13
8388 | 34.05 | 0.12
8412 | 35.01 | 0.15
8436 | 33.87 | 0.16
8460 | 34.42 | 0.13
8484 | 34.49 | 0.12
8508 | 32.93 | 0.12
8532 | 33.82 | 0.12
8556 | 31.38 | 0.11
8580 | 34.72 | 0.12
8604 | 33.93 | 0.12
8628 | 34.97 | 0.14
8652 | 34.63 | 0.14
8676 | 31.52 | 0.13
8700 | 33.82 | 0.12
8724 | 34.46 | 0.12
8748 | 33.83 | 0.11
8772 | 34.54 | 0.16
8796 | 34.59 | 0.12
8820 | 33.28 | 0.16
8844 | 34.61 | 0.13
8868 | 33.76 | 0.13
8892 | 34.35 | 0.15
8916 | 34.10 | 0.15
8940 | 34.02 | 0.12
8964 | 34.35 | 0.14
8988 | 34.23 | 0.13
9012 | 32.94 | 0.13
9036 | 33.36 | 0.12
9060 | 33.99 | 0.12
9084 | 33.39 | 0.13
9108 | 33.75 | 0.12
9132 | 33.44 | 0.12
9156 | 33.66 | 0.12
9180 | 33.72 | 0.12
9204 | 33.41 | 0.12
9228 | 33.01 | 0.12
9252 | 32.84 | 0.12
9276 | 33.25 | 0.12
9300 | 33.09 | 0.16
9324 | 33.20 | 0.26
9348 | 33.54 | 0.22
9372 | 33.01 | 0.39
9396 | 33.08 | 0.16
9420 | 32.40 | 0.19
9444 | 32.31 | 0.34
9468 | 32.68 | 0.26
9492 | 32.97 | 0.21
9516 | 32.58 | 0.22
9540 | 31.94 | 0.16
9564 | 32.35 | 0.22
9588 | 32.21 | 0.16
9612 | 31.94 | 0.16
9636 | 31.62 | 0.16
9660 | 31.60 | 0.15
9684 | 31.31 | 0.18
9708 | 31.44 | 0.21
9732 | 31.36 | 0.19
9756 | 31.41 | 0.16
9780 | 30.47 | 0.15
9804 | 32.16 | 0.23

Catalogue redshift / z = 0.000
